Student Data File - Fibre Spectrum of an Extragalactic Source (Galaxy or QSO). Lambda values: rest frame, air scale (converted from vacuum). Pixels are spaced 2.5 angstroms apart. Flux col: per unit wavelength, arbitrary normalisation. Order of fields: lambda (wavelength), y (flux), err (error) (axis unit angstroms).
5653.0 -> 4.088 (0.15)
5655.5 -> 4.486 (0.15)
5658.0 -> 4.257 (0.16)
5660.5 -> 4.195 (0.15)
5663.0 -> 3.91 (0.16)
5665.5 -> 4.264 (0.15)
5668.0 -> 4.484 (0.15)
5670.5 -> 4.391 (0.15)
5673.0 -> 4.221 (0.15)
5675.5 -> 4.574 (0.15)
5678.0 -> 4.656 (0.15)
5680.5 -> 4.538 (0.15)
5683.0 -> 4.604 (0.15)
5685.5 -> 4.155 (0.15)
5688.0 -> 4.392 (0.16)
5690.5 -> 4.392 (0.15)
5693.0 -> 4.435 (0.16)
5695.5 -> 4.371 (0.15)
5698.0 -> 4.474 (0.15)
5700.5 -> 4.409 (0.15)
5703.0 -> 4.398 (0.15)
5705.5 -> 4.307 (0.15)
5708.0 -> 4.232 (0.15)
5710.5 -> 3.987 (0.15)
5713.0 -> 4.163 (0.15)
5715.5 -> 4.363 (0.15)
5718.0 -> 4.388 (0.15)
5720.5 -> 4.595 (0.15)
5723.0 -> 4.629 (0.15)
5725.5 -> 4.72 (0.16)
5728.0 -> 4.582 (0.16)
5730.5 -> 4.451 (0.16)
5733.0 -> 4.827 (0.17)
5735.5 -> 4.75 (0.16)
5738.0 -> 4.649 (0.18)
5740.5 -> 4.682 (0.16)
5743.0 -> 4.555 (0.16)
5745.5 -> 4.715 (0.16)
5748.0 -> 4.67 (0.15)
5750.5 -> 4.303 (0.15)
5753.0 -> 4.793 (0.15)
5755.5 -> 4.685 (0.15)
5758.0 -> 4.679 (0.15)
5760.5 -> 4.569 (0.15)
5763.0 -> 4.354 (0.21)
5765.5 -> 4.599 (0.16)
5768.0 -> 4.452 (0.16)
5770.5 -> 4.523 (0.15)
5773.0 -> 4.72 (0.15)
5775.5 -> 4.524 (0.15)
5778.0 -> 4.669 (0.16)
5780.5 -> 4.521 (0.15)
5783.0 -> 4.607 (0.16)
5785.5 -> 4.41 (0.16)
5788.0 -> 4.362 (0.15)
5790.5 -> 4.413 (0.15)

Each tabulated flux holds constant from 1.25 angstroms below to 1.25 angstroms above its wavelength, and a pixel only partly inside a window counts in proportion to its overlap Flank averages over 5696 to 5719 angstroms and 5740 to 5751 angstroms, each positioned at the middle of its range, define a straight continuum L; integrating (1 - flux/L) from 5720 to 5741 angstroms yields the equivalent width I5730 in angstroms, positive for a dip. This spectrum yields -0.8 angstroms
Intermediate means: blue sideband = 4.3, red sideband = 4.6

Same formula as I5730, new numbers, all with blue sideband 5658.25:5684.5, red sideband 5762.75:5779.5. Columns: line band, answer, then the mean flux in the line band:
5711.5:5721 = 0.2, 4.35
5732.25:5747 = -0.6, 4.69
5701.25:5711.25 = 0.4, 4.25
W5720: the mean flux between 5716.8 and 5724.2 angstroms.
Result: 4.54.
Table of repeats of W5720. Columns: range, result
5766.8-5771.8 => 4.49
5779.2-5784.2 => 4.56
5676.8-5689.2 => 4.47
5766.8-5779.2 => 4.58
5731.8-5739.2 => 4.74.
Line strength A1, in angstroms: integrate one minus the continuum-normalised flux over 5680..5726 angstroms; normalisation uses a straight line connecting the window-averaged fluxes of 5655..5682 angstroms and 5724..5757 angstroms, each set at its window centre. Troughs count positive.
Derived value 1.1 angstroms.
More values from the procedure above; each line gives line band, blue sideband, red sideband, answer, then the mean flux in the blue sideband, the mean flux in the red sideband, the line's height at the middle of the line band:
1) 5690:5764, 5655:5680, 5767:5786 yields -0.7 angstroms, 4.35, 4.56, 4.46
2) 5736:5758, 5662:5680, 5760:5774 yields -0.7 angstroms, 4.37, 4.53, 4.5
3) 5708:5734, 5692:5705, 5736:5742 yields 0.6 angstroms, 4.41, 4.67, 4.56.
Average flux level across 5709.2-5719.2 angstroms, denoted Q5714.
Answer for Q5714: 4.22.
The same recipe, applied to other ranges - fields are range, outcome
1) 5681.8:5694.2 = 4.39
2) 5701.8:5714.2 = 4.22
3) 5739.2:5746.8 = 4.65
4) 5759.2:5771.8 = 4.5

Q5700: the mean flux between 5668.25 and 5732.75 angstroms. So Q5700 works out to 4.42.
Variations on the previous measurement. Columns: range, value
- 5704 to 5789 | 4.53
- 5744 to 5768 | 4.59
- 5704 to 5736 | 4.45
